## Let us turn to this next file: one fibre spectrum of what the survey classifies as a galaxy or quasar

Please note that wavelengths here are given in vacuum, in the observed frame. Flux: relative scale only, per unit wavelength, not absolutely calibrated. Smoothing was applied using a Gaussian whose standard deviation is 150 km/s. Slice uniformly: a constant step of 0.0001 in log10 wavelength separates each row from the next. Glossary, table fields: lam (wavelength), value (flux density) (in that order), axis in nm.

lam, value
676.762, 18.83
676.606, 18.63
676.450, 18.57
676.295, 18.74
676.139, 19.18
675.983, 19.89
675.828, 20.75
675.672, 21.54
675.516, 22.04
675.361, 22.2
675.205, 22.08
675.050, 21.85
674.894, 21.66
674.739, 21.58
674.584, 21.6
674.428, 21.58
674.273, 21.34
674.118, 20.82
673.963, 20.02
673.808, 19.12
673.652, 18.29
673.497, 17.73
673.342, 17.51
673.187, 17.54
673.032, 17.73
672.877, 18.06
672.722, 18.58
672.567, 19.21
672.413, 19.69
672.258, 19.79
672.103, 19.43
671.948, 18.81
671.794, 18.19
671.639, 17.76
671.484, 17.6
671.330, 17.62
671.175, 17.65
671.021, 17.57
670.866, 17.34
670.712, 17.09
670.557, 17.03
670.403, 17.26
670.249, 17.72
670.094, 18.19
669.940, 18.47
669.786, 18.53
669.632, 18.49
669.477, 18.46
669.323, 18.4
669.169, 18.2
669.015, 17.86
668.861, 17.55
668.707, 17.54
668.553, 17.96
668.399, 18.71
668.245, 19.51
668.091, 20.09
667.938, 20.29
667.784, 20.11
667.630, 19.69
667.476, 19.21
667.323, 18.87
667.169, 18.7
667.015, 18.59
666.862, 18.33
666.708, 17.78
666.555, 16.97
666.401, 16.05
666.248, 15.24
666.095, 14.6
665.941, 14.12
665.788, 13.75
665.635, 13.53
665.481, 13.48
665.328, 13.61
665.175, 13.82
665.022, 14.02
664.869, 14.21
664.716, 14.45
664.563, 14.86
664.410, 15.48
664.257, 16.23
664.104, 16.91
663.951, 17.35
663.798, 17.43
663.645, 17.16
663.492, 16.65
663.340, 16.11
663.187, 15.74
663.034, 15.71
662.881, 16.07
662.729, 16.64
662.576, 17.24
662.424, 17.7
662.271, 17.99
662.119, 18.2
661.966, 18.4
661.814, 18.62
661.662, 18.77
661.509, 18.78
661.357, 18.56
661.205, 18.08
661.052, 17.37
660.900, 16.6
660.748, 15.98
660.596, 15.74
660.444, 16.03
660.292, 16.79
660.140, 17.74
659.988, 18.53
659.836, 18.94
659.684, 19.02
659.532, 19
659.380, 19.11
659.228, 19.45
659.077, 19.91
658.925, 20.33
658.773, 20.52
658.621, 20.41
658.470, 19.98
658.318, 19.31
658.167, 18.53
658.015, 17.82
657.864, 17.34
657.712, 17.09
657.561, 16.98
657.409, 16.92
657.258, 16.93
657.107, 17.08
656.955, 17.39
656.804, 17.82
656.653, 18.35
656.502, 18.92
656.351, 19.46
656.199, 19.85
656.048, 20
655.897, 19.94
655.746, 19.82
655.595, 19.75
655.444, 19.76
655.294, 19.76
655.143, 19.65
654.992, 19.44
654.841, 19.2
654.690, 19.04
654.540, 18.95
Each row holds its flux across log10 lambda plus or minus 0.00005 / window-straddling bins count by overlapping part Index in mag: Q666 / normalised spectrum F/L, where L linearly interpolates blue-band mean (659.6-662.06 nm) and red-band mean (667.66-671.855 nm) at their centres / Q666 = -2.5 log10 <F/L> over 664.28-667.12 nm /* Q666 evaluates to 0.18 mag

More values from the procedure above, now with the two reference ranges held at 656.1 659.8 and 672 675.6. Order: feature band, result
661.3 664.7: 0.12 mag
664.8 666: 0.36 mag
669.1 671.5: 0.11 mag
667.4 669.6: 0.04 mag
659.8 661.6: 0.09 mag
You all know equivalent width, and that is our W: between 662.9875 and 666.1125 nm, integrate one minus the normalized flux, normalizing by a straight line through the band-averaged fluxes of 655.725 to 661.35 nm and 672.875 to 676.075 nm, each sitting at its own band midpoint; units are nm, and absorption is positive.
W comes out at 0.632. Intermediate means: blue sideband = 18.3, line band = 15.2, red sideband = 20.3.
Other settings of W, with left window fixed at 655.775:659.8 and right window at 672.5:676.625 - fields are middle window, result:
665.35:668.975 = 0.38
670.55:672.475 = 0.15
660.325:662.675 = 0.18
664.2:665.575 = 0.35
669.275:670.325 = 0.07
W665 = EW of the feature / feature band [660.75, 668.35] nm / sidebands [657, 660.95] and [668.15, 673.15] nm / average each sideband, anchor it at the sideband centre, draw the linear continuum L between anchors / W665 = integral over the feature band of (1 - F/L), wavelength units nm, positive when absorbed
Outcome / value 0.54 nm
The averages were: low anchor 18.2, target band 16.9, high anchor 18.2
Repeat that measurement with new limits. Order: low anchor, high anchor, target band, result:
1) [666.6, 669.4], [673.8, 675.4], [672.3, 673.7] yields 0.16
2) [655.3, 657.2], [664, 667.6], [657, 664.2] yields -0.10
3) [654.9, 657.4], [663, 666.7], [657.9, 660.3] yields -0.19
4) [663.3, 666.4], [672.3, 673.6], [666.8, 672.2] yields -0.46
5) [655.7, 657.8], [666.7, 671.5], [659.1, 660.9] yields 0.04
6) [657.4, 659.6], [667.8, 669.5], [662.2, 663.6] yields 0.16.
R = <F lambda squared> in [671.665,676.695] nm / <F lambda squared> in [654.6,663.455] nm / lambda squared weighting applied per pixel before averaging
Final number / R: 1.13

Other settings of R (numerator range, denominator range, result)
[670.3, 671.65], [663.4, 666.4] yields 1.17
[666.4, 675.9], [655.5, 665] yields 1.10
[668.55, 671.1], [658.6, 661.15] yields 1.01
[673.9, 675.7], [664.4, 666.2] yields 1.57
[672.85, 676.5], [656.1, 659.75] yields 1.13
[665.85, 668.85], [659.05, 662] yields 1.02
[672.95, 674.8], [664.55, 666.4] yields 1.41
